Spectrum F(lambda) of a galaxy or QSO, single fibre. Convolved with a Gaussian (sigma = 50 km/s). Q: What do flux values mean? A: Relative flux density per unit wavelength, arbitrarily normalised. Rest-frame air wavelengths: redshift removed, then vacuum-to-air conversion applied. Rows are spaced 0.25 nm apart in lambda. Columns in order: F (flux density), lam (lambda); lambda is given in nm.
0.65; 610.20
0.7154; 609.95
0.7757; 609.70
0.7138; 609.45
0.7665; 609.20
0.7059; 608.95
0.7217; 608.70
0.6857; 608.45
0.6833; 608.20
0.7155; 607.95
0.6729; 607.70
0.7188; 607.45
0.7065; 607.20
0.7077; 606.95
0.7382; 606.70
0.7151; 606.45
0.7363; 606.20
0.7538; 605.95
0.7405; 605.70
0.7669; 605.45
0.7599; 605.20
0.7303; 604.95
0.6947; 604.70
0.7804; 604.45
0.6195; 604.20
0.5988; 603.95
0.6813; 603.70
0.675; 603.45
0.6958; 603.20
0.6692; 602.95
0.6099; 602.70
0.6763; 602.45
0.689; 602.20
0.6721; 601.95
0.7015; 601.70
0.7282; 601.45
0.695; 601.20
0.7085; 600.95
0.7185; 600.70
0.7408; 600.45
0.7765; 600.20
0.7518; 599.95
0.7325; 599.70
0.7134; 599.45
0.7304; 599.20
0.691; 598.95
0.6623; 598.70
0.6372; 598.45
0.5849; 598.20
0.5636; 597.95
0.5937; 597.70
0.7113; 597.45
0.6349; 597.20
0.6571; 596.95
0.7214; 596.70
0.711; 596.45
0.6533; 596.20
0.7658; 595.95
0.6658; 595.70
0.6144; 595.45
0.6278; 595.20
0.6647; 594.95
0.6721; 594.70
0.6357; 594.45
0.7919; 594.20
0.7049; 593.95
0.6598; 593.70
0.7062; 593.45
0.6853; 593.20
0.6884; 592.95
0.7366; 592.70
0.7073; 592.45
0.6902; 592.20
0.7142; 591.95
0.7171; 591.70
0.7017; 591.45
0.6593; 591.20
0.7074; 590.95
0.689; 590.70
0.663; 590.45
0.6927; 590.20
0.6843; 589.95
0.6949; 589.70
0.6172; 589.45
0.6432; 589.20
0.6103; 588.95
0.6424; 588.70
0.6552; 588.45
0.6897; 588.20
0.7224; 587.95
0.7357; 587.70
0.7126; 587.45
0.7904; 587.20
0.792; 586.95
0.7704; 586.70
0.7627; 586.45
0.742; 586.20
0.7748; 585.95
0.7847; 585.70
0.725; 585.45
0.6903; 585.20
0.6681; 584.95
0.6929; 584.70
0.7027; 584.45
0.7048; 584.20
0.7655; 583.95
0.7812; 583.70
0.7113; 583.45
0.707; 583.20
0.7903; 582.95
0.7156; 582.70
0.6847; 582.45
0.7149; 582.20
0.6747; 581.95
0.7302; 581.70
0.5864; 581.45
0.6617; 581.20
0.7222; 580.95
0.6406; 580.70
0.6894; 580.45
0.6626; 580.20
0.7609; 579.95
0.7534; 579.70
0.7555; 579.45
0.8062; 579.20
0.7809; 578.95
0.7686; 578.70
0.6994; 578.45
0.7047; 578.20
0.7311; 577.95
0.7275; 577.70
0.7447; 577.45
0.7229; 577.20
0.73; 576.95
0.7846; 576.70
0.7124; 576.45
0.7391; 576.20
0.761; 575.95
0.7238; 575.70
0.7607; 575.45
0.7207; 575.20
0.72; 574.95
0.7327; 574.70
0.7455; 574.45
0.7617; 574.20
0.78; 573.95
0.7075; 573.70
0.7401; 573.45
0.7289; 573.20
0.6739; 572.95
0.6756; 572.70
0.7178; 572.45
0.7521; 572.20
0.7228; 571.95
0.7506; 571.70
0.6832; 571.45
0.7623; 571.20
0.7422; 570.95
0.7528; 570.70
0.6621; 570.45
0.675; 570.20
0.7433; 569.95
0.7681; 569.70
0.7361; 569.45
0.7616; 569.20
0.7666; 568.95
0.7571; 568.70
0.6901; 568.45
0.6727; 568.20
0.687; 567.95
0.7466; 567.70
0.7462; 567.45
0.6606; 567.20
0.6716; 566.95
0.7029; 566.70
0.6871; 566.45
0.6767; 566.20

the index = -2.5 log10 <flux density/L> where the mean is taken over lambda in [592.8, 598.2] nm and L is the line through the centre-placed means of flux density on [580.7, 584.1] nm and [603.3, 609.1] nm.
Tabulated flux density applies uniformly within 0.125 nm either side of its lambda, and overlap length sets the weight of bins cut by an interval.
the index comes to 0.06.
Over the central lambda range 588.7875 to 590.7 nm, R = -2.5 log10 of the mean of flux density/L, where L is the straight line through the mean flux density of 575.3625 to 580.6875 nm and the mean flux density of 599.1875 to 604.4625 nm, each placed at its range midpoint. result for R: 0.09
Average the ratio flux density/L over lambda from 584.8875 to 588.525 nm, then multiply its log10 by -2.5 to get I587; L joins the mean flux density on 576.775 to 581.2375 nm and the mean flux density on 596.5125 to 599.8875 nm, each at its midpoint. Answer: -0.05 mag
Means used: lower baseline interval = 0.728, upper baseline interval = 0.667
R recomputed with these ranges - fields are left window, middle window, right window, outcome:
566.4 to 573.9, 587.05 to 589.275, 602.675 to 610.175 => 0.04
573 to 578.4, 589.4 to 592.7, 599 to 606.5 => 0.04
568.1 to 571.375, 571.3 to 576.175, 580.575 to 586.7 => -0.01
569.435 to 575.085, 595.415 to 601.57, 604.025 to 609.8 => 0.05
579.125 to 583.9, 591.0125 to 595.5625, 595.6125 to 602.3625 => 0.01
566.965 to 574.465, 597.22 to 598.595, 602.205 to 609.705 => 0.15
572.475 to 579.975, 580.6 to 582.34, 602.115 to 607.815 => 0.08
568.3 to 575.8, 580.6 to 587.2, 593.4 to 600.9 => -0.02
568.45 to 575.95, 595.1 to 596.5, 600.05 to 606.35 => 0.06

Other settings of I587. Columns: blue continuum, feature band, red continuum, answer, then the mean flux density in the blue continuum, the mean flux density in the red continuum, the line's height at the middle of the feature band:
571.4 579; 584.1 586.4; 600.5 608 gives 0.000 mag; 0.732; 0.703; 0.722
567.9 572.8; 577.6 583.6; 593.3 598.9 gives -0.022 mag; 0.725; 0.666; 0.701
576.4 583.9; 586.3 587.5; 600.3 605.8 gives -0.078 mag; 0.722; 0.698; 0.715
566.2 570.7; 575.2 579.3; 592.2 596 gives -0.057 mag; 0.714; 0.687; 0.705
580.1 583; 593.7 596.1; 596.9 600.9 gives 0.004 mag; 0.687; 0.682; 0.683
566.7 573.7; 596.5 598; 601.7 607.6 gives 0.082 mag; 0.72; 0.701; 0.705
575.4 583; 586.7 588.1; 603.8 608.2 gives -0.046 mag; 0.723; 0.714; 0.72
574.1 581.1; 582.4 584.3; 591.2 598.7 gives -0.030 mag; 0.734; 0.676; 0.715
